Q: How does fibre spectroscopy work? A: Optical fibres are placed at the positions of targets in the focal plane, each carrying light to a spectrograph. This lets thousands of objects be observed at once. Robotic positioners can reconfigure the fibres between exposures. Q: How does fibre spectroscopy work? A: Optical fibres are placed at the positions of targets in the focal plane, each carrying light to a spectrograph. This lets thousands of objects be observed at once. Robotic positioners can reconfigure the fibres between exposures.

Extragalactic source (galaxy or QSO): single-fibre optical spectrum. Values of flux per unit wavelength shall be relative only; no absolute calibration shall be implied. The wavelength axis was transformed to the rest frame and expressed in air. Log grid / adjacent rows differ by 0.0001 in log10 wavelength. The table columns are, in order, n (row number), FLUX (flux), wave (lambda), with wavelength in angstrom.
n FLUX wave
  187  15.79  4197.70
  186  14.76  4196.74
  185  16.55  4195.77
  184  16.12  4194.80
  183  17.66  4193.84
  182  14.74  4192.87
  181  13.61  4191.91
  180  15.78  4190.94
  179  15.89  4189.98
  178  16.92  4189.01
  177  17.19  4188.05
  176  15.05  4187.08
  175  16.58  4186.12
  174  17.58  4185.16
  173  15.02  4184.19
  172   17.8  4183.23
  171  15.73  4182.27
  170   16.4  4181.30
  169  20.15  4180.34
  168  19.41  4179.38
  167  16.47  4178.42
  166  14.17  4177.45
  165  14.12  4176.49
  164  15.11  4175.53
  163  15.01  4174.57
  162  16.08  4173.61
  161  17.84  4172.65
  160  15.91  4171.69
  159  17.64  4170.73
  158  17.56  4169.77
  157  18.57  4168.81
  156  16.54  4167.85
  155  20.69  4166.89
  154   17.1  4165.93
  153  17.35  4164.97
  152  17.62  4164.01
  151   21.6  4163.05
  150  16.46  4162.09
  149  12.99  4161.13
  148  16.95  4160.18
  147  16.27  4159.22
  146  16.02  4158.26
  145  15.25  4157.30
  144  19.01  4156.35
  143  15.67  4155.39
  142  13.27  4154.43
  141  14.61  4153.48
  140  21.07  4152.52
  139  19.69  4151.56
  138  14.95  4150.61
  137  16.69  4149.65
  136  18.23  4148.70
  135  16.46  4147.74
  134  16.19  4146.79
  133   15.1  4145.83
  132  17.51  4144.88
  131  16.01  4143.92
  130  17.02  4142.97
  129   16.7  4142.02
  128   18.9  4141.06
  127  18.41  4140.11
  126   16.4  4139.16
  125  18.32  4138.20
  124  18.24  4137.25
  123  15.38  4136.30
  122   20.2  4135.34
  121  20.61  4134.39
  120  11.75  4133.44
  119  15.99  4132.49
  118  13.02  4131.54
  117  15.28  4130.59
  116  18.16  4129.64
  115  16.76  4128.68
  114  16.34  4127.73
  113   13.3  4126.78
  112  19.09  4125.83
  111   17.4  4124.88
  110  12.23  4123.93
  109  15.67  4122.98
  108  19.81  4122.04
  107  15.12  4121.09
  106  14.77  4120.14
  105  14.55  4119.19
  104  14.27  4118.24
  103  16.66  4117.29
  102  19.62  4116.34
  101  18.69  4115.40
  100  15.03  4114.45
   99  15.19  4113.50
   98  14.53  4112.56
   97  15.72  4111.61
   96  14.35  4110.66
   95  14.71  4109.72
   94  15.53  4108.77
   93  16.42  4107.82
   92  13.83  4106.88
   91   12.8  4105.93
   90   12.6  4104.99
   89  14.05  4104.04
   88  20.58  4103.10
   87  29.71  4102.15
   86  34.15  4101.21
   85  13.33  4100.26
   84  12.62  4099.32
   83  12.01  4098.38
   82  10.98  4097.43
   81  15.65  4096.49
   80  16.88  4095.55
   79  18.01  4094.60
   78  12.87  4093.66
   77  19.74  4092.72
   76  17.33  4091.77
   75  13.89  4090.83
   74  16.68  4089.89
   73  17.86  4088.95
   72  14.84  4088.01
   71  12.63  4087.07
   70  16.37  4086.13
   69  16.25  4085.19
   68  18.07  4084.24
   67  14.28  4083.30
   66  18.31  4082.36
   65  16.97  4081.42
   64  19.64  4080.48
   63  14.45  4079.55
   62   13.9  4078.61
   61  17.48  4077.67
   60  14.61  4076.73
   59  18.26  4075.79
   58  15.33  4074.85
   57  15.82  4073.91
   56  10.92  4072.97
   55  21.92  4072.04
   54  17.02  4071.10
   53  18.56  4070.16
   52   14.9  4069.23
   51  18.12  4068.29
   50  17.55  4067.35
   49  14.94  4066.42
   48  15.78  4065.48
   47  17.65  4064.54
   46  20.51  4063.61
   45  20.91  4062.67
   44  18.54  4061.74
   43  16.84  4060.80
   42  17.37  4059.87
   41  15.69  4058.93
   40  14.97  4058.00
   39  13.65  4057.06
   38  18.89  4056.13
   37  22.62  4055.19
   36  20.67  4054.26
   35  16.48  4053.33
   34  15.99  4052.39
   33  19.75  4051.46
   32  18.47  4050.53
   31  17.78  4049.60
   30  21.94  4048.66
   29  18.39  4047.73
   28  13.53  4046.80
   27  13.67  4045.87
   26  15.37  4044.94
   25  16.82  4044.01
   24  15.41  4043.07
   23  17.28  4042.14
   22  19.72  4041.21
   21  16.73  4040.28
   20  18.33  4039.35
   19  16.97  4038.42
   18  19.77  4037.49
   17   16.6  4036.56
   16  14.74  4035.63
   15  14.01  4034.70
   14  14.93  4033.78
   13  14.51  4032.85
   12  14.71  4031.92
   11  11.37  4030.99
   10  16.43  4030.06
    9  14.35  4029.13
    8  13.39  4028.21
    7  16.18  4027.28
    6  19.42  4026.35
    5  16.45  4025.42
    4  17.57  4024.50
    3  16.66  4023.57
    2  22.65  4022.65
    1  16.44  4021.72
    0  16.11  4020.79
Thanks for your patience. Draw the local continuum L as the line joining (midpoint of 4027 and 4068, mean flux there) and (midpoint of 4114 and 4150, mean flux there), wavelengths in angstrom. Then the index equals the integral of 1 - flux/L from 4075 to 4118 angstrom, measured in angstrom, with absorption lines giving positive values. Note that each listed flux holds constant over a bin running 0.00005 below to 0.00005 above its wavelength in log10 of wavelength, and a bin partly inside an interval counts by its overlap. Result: 0.8 angstrom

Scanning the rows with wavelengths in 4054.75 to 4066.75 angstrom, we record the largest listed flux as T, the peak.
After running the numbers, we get 22.62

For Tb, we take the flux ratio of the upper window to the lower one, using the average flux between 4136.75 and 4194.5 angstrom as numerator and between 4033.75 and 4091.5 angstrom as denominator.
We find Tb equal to 0.99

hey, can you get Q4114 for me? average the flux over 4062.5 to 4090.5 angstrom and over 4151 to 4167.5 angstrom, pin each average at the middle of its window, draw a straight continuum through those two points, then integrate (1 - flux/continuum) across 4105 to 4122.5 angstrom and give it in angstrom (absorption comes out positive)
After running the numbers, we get 1.3 angstrom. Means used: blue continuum 16.6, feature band 15.6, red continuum 17.1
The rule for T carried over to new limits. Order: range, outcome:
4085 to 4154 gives 34.15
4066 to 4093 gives 21.92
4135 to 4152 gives 20.2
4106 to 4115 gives 16.42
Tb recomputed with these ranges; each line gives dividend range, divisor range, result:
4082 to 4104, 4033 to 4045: 1.02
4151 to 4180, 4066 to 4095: 1.03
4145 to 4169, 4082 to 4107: 1.02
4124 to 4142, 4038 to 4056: 0.95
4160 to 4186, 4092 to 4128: 1.04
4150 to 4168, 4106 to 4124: 1.09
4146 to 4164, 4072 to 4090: 1.04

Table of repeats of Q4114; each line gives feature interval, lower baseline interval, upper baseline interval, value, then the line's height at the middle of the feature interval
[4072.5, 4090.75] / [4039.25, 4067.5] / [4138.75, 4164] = 1.5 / 17.3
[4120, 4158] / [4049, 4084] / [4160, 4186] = 0.9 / 17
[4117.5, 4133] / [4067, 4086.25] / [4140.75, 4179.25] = 0.9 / 16.7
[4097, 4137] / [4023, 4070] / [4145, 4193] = 1.2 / 16.8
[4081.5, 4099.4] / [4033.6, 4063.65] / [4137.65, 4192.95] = 1.6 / 17.1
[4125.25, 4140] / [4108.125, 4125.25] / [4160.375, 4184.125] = -0.5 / 16.1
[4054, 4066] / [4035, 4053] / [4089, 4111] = -0.7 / 17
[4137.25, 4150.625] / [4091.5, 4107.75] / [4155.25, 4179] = -0.2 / 16.8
